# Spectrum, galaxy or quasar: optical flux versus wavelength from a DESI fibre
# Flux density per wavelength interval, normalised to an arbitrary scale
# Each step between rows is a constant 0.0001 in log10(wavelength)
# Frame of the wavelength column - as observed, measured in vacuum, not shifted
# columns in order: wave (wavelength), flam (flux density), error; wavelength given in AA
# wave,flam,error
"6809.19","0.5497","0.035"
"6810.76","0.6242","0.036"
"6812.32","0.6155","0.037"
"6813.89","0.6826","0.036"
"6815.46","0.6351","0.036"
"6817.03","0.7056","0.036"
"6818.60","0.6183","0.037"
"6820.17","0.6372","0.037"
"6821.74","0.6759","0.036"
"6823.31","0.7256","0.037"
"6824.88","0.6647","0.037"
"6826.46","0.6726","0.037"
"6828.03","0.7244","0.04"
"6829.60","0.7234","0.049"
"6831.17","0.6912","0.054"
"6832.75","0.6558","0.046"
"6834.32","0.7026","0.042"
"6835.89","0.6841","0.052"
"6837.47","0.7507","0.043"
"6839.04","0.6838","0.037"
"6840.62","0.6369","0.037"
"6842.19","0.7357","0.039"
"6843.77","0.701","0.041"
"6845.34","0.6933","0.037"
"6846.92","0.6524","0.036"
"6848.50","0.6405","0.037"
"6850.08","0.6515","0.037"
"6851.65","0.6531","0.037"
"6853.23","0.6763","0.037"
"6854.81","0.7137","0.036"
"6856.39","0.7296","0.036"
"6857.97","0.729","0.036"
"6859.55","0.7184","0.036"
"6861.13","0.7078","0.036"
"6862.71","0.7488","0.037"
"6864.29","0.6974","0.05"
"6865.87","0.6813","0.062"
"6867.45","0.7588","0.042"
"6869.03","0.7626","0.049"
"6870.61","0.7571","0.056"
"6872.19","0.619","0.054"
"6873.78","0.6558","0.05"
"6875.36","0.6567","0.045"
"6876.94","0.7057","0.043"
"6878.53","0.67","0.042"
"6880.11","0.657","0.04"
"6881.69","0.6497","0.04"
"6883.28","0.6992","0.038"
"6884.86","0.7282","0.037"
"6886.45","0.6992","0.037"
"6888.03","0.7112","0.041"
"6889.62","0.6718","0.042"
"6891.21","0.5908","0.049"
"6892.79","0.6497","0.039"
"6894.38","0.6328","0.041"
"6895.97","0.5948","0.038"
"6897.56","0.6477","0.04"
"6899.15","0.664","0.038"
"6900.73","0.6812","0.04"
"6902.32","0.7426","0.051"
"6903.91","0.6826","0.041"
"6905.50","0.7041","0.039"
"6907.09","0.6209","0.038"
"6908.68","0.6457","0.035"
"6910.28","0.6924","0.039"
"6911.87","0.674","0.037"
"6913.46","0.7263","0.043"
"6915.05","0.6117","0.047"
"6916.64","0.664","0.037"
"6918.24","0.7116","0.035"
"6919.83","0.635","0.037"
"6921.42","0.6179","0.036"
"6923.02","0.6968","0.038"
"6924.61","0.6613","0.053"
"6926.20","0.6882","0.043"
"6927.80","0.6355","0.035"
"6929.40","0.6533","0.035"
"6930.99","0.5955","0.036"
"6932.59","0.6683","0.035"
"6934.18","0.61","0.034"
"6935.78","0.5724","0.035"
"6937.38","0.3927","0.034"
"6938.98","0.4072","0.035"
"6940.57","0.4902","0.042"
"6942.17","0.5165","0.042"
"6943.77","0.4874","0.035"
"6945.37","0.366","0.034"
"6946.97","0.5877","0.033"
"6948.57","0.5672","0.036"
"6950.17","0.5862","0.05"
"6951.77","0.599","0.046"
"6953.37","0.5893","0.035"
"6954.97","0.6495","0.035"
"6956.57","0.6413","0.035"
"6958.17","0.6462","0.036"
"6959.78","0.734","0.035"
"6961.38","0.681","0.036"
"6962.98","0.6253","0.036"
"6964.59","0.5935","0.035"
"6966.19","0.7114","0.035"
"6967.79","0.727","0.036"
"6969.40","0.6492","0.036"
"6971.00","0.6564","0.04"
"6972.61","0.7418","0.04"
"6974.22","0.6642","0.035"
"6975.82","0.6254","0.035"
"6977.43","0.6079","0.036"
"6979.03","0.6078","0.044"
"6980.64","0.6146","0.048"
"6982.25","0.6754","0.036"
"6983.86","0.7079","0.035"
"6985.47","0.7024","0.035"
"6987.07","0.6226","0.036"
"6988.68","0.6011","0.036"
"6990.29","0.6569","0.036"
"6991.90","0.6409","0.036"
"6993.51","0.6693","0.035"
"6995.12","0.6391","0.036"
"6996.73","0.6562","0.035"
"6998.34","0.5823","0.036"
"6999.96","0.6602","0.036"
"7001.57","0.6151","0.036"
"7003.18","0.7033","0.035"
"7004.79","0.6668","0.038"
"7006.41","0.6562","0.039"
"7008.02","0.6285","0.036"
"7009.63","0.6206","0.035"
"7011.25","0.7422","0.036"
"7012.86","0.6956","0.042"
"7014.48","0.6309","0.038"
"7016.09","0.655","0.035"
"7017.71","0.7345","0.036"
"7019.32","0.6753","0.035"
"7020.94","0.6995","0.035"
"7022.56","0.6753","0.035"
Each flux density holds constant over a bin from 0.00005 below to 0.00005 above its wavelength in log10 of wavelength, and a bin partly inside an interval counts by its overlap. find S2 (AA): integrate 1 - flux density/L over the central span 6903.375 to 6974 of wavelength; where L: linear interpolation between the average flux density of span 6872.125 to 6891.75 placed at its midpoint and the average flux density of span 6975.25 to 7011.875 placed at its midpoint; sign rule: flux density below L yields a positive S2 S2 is 3.96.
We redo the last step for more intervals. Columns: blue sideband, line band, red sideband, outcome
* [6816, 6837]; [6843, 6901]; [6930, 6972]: -2.9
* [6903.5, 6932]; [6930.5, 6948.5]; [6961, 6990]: 3.9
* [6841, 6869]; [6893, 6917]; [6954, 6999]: 0.6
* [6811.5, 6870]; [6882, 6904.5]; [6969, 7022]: 0.3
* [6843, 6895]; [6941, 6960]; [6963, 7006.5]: 2.5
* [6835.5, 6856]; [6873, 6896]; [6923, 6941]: -1.0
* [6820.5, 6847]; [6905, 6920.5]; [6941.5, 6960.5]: -1.3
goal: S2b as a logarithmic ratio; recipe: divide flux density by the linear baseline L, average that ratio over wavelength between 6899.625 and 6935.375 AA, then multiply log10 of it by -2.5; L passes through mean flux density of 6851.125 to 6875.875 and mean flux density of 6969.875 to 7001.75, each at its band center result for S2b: 0.03 mag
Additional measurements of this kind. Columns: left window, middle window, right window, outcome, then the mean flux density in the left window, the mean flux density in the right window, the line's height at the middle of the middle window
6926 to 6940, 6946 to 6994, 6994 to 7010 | -0.06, 0.574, 0.644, 0.612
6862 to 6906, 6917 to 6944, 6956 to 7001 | 0.13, 0.683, 0.655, 0.669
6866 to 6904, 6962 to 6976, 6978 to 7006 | -0.02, 0.679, 0.648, 0.655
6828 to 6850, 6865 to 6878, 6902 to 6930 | -0.03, 0.689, 0.669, 0.68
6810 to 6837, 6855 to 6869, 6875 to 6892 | -0.07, 0.674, 0.677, 0.676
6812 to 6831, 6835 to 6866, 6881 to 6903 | -0.03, 0.675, 0.668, 0.673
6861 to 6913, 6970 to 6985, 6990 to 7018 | 0.01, 0.681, 0.657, 0.662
